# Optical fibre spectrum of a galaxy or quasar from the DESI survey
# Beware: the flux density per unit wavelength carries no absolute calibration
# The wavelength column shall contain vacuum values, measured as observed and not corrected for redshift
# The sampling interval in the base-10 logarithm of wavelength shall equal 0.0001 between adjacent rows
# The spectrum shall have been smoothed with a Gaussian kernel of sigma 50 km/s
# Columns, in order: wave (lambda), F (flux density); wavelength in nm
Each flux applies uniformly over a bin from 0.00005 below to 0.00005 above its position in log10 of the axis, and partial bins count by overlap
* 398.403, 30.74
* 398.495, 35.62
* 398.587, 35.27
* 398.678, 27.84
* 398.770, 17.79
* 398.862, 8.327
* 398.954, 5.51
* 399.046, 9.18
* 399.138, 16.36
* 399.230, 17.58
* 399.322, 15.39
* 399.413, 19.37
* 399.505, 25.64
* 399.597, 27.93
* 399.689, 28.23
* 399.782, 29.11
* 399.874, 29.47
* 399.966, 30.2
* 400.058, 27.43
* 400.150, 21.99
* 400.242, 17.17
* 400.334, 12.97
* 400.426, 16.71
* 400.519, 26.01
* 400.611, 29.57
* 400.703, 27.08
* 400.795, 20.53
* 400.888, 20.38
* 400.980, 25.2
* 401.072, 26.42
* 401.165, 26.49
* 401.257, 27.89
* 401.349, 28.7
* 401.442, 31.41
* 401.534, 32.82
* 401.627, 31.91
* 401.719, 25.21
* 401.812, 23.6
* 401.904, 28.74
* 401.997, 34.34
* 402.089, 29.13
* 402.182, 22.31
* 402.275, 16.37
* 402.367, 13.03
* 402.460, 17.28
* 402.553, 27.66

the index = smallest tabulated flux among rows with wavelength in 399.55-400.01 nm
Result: 27.93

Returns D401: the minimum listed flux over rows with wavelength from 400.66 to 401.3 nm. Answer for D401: 20.38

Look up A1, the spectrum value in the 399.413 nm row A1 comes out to 19.37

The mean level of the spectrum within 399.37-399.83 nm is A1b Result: 26.1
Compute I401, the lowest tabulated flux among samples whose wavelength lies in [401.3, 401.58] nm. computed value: 28.7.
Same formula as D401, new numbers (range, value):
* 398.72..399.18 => 5.51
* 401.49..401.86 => 23.6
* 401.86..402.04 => 28.74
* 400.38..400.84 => 16.71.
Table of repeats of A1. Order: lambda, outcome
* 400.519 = 26.01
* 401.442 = 31.41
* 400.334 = 12.97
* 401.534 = 32.82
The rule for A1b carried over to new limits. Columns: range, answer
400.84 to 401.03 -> 22.9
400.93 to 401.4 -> 26.9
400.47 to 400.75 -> 27.4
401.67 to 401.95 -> 26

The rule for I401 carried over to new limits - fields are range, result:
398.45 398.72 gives 27.84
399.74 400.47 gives 12.97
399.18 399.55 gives 15.39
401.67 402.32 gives 16.37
